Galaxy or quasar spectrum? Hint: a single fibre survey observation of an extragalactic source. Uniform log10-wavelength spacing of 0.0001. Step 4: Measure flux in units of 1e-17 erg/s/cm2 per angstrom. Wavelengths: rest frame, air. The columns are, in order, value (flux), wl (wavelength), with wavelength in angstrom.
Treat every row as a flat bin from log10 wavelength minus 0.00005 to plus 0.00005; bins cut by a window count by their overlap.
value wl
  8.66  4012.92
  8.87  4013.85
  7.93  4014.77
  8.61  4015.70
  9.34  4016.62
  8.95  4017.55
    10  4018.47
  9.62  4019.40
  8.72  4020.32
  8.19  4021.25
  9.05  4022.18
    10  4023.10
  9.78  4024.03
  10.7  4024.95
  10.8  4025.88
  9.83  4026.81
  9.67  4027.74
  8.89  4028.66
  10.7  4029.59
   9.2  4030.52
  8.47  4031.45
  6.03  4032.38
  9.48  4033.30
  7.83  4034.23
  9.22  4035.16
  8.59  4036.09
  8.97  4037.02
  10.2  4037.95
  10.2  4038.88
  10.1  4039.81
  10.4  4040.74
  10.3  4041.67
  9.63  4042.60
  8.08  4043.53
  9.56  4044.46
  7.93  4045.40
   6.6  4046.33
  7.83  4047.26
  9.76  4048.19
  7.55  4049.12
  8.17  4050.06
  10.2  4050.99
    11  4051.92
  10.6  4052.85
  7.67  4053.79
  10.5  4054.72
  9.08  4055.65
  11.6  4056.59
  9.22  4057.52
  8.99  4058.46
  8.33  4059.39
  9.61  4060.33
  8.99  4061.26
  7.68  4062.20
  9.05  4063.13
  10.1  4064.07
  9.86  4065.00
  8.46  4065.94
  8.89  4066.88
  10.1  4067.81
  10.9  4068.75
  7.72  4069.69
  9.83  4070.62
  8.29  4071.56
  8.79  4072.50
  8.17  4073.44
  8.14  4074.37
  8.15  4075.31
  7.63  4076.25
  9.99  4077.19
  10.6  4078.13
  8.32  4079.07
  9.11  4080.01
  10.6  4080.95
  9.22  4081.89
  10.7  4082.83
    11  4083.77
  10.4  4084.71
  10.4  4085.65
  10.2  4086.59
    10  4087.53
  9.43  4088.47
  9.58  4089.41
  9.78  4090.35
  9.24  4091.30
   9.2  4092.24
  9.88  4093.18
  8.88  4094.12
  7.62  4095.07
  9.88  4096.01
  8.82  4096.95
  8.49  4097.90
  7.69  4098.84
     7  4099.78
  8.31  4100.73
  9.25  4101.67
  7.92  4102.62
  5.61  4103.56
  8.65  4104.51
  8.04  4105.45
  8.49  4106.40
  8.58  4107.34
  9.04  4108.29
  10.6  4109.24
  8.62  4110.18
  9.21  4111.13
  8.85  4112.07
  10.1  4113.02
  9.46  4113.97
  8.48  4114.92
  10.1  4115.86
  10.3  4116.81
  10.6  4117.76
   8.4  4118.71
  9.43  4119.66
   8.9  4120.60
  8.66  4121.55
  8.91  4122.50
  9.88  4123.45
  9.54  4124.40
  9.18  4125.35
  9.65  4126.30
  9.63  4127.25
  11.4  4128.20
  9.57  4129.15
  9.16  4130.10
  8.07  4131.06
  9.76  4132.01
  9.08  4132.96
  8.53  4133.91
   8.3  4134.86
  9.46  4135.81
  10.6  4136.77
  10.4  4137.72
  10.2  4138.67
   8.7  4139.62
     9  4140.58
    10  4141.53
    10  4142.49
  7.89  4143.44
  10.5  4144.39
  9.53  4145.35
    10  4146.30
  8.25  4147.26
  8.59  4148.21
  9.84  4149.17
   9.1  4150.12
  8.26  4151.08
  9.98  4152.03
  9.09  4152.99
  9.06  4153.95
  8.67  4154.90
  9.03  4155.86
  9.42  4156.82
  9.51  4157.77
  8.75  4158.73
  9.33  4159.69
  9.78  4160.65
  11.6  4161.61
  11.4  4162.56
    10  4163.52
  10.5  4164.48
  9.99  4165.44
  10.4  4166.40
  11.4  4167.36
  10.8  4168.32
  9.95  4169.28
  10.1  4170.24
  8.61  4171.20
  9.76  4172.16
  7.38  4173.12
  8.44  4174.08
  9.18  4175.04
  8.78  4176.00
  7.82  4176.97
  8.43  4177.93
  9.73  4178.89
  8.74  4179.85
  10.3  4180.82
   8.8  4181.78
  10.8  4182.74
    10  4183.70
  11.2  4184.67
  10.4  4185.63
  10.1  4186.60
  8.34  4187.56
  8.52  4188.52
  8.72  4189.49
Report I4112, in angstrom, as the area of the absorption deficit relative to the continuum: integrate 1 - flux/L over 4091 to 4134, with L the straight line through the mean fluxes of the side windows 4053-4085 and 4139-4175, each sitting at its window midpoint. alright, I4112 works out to 1.8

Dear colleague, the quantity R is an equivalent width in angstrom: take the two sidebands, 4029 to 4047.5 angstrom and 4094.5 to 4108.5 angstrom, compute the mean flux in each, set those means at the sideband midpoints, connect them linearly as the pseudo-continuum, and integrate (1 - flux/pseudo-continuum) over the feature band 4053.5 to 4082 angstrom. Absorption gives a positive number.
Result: -1.8 angstrom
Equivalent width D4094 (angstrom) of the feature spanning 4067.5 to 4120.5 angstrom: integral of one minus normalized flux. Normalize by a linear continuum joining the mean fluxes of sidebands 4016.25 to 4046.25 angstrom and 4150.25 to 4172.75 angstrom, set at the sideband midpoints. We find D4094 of 2.2 angstrom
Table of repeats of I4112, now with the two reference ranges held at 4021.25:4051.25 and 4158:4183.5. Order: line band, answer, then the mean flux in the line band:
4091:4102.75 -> 0.92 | 8.64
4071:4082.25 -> 0.46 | 8.92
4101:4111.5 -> 0.98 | 8.54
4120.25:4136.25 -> 0.36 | 9.28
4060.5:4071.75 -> 0.09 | 9.19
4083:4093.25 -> -0.66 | 9.95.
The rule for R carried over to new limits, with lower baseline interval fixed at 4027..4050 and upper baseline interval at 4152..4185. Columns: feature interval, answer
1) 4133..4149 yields 0.2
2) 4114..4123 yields 0.0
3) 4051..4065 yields -0.7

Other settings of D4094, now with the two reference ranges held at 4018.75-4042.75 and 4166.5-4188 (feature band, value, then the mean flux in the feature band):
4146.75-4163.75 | 0.2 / 9.42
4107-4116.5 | 0.1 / 9.33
